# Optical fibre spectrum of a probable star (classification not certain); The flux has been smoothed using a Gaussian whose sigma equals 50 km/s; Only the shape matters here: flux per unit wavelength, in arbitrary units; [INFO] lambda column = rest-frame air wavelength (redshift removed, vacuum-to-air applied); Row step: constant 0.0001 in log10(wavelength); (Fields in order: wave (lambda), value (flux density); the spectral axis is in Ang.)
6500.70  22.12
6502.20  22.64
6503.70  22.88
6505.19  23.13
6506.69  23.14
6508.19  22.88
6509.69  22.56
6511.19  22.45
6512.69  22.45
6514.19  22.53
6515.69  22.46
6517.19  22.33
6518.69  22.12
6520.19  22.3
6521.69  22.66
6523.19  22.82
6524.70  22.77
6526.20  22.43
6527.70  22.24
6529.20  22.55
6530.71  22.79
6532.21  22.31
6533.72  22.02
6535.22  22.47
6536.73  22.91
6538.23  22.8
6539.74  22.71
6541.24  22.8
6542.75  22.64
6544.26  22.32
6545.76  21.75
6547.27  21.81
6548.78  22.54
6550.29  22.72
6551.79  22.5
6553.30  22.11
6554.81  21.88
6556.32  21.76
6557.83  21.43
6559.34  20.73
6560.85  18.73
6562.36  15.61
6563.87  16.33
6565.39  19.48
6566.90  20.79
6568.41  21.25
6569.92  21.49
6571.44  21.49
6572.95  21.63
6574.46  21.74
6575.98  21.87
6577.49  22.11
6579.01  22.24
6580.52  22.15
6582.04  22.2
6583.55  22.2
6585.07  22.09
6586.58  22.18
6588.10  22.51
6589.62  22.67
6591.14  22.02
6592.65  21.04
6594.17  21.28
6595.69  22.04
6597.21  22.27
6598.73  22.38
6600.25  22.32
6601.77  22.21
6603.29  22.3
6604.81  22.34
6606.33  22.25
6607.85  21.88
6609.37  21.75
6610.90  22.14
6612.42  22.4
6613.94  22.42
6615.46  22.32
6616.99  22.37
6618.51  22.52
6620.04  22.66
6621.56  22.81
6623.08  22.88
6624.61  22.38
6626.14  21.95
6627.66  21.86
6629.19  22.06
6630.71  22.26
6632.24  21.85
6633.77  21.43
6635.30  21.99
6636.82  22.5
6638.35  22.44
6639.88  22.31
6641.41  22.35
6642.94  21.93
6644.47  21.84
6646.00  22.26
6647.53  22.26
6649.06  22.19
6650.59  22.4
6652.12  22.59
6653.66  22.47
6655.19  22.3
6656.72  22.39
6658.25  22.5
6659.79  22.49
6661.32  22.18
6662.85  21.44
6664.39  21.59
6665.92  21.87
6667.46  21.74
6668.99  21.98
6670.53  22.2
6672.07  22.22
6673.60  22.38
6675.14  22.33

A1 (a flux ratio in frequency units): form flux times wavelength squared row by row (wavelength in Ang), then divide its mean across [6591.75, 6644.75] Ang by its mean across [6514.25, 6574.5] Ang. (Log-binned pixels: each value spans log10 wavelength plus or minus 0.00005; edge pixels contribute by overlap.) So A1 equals 1.04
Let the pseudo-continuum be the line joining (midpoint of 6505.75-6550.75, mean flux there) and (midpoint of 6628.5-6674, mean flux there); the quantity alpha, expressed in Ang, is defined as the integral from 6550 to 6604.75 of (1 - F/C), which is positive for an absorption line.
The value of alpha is 2.3 Ang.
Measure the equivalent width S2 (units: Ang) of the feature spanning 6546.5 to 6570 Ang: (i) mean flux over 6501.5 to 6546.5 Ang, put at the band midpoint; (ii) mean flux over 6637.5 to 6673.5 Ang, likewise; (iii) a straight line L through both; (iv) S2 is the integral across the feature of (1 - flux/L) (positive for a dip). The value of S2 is 1.9 Ang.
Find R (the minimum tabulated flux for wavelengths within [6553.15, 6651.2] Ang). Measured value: 15.61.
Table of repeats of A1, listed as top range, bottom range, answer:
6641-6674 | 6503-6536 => 1.02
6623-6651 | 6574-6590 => 1.02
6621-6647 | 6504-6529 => 1.02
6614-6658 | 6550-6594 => 1.07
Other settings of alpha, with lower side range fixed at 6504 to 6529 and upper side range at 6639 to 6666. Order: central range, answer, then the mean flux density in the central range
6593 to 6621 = 0.2 Ang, 22.2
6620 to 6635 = 0.1 Ang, 22.2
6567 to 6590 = 0.5 Ang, 21.9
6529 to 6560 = 0.3 Ang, 22.3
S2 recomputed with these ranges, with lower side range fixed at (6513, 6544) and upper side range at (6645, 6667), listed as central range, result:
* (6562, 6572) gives 1.26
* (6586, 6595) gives 0.17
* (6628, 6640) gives 0.09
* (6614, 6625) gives -0.13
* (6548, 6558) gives 0.13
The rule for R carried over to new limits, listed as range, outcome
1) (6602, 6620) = 21.75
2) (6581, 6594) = 21.04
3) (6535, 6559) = 21.43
